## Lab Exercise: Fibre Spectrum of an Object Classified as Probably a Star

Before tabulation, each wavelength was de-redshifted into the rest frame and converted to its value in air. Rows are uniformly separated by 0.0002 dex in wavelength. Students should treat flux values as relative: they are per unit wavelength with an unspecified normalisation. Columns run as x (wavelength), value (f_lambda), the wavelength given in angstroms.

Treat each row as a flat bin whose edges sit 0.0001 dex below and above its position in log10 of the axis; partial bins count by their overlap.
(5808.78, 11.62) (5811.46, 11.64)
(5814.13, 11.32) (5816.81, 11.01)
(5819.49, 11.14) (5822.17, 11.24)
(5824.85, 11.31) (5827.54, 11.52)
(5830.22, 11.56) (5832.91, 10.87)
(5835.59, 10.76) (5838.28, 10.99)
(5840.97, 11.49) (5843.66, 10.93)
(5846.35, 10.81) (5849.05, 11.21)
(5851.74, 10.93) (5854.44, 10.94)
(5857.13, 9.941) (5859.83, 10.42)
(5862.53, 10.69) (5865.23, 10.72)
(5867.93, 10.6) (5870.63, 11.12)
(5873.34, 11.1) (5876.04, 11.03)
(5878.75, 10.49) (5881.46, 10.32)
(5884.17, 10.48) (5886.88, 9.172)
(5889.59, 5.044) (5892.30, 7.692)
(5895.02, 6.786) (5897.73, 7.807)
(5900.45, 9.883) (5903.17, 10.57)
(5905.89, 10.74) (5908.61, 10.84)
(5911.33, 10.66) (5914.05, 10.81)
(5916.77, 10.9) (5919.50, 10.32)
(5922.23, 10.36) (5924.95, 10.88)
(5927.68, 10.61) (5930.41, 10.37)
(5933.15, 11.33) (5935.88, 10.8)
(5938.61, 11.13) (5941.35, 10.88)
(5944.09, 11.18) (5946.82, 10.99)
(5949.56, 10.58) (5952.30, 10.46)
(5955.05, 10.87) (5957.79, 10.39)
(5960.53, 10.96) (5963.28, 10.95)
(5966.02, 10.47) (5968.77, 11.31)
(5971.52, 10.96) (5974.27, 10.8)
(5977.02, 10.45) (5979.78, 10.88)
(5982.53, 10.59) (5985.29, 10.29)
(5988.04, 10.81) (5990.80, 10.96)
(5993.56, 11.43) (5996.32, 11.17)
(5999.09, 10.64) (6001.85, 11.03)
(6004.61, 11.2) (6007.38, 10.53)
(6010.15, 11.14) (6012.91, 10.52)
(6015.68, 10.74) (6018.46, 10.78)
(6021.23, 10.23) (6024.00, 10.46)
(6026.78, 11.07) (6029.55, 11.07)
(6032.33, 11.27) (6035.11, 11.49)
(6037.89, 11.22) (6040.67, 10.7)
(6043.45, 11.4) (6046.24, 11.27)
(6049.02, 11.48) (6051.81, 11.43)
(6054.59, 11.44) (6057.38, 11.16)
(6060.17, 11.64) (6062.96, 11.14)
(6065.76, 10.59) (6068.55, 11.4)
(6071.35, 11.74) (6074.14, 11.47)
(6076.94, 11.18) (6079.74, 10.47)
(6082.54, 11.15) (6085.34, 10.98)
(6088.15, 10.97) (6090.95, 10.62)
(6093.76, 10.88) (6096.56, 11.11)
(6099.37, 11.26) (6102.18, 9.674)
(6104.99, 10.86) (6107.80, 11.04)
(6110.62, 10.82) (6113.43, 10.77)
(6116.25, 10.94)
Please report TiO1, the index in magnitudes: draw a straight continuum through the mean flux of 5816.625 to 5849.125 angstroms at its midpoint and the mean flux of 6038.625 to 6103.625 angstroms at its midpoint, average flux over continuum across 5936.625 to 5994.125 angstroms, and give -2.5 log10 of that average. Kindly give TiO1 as 0.03 mag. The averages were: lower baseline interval 11.1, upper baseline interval 11.1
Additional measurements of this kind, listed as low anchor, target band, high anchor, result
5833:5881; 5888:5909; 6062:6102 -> 0.26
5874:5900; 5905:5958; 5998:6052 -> -0.13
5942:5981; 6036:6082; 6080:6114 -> -0.04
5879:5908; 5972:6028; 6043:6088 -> -0.04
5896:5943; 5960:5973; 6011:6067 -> -0.02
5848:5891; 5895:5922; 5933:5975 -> 0.05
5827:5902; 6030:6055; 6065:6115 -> -0.05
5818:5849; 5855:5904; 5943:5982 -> 0.14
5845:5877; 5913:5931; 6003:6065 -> 0.03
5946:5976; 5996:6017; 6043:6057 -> 0.02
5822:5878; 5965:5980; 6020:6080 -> 0.03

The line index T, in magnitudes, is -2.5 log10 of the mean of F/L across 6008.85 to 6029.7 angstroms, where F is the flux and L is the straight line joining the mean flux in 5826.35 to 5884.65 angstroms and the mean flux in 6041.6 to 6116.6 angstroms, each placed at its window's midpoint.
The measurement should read 0.03 mag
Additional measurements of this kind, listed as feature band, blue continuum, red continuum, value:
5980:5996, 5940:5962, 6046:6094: 0.01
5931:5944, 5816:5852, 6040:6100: 0.01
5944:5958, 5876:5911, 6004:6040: -0.08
